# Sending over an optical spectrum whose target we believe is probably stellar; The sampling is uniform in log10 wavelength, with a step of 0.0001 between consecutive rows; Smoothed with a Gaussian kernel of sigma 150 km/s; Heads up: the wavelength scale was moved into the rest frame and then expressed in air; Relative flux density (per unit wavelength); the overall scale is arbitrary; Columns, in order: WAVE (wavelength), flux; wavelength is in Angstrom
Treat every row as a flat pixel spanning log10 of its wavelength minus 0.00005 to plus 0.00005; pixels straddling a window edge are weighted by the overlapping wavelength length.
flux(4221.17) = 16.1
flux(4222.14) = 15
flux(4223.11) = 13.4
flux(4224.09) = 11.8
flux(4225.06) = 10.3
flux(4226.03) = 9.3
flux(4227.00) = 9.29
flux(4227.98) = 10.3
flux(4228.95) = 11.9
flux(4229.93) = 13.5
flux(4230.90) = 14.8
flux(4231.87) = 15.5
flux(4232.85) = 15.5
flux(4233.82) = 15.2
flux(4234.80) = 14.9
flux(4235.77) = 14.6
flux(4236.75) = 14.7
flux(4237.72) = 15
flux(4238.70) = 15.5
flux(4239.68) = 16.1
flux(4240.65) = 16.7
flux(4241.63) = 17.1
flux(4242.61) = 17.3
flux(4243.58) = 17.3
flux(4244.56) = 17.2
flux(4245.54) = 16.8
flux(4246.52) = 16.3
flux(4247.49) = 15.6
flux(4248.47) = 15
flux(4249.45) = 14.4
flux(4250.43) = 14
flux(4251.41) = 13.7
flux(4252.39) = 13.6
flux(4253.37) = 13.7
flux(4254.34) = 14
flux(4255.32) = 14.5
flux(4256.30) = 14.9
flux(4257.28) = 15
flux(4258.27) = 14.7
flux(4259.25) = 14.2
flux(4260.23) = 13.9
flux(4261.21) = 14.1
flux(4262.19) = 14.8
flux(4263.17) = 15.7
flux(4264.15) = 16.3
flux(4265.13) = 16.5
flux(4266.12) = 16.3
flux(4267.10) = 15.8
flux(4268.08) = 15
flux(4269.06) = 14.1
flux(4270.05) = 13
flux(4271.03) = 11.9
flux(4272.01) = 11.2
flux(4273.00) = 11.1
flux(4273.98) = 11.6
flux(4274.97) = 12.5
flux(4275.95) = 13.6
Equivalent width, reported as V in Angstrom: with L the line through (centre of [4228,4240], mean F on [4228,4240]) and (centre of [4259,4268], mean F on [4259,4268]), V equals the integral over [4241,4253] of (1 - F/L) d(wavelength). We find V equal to -0.6 Angstrom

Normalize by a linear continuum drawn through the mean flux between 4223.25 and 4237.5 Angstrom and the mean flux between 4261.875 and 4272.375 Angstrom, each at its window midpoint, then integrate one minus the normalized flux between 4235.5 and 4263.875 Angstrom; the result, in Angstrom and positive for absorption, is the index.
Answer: -2.8 Angstrom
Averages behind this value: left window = 13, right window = 14.6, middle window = 15.2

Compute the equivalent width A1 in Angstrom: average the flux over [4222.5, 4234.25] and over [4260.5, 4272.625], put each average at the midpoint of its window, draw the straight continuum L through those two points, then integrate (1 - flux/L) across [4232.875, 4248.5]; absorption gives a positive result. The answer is -3.27 Angstrom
